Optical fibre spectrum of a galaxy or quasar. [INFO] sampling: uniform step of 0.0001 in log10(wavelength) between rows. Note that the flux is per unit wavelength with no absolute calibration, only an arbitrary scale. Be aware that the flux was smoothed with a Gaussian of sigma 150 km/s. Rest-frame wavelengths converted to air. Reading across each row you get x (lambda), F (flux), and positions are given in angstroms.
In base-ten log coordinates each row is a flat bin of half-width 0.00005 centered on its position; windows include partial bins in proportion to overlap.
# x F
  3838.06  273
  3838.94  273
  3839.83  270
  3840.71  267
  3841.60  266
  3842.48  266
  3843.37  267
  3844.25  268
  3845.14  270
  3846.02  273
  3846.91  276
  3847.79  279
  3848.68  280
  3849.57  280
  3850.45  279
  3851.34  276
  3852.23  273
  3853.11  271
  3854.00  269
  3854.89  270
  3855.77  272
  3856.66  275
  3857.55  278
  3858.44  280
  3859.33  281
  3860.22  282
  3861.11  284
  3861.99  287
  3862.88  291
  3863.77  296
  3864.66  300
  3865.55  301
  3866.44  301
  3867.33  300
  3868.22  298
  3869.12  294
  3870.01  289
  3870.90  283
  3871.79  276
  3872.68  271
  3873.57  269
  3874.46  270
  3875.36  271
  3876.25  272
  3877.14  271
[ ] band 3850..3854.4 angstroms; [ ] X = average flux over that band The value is 274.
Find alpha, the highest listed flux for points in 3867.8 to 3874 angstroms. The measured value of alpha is 298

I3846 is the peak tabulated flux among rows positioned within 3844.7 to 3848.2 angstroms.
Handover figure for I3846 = 279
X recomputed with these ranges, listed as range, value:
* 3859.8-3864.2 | 288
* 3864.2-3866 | 300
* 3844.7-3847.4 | 274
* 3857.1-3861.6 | 281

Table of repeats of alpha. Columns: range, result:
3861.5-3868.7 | 301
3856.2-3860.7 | 282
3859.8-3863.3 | 291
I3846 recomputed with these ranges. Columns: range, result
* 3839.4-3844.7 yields 270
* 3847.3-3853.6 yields 280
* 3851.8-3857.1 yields 275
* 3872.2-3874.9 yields 271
